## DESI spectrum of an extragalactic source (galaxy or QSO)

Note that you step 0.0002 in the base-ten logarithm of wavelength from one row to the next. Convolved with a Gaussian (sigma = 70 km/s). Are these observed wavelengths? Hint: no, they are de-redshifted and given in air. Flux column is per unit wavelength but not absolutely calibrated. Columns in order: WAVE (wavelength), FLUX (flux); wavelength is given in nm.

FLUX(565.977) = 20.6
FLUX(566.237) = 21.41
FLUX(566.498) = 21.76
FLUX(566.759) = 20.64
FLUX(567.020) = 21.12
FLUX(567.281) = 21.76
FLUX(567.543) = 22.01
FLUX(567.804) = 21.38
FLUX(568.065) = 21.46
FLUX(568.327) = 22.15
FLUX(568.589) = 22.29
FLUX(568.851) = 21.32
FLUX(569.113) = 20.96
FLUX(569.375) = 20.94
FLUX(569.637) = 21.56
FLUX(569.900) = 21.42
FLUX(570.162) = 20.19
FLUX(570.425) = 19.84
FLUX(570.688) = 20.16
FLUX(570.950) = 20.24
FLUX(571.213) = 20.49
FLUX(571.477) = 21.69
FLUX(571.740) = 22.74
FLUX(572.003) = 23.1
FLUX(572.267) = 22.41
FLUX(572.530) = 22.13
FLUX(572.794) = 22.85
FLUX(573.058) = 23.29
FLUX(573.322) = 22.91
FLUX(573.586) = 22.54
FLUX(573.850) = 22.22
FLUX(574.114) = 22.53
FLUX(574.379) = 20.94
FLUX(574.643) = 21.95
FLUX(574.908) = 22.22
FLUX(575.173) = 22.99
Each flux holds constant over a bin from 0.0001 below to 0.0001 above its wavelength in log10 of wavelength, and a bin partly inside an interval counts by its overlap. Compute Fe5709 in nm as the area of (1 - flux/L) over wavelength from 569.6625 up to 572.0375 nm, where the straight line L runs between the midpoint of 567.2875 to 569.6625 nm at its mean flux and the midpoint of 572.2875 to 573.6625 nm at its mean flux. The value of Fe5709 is 0.12 nm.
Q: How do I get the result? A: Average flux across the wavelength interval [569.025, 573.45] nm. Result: 21.6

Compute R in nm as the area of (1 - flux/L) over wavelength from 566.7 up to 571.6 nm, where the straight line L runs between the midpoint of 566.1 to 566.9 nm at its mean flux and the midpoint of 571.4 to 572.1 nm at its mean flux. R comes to 0.17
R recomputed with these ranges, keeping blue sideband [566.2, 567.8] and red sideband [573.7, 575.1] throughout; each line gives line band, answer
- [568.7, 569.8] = 0.02 nm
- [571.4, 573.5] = -0.08 nm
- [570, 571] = 0.07 nm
